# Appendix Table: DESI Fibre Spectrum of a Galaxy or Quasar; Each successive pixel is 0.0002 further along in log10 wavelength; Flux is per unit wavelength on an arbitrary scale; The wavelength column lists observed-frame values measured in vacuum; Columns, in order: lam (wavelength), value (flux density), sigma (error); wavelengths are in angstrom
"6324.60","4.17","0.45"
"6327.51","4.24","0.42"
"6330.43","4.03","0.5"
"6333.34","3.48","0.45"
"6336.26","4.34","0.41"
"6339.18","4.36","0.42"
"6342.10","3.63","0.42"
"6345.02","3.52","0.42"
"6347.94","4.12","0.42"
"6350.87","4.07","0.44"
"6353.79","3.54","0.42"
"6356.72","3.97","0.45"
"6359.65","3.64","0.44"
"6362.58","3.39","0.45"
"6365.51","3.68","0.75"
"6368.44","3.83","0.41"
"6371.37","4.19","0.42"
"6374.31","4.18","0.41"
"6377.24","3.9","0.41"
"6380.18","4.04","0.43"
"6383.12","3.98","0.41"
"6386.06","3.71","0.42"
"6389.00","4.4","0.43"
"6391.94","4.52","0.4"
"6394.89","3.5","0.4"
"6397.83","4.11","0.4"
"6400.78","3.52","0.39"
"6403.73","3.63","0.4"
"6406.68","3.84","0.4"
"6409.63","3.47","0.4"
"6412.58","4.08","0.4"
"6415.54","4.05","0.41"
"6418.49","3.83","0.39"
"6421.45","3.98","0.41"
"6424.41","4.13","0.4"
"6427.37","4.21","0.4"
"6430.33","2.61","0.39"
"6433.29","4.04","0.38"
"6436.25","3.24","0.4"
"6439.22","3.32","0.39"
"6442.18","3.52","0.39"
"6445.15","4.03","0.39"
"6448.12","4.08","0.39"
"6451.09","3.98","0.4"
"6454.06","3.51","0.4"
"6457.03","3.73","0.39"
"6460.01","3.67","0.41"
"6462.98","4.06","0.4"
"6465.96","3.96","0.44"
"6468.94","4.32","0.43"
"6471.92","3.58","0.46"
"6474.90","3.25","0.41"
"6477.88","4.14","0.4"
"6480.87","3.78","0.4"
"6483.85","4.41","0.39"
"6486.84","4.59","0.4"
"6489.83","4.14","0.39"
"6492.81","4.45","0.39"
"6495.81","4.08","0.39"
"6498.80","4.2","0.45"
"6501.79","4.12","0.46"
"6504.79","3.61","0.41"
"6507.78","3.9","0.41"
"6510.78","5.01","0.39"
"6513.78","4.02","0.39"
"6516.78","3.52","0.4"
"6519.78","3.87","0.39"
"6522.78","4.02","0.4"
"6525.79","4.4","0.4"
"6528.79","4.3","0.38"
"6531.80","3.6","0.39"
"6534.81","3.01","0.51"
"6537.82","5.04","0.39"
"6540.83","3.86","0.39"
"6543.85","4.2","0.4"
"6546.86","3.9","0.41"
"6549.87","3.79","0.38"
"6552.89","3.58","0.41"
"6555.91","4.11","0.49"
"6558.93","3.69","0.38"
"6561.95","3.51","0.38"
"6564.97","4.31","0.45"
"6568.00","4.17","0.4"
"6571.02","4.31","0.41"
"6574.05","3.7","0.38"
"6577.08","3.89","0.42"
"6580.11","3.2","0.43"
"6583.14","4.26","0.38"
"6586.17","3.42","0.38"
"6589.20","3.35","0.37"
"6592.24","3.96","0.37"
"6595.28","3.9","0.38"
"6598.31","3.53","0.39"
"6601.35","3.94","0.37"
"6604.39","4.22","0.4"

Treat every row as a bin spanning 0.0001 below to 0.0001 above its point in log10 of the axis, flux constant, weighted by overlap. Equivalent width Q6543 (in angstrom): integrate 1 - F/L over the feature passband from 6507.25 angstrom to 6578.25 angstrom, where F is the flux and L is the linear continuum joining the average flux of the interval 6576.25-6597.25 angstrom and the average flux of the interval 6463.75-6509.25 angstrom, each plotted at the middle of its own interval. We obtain -2.6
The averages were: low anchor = 4.04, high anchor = 3.7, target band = 3.99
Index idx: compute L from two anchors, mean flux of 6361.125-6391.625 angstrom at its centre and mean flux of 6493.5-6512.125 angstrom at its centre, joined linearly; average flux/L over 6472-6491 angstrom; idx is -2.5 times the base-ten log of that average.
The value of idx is 0.03 mag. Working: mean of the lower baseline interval 3.95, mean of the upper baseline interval 4.16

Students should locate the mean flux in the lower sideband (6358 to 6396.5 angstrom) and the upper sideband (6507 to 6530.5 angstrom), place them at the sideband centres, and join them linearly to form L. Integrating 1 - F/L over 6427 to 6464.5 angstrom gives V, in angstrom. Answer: 3.2 angstrom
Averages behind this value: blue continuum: 3.92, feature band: 3.68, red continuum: 4.13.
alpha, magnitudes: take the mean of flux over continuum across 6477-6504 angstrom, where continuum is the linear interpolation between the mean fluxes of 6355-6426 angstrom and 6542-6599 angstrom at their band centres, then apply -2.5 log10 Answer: -0.09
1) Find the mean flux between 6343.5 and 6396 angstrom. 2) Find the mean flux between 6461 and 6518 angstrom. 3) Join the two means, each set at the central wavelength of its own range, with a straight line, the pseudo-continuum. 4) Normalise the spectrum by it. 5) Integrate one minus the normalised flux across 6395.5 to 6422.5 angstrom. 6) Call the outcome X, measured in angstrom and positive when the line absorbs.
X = 0.9 angstrom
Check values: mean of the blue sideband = 3.9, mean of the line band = 3.82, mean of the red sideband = 4.06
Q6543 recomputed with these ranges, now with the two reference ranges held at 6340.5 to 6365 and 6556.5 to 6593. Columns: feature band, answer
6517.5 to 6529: -0.9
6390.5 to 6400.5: -0.6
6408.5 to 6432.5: -0.3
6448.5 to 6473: -0.6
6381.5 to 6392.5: -1.1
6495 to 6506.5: -0.6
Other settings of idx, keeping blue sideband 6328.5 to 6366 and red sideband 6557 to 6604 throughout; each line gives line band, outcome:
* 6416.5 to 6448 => 0.034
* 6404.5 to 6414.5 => 0.011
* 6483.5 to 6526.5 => -0.087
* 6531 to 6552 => -0.025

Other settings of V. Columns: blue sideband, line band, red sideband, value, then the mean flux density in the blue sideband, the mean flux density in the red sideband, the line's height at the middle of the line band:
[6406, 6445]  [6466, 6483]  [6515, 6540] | 0.0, 3.72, 3.97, 3.84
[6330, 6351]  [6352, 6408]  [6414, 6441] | -0.6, 3.93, 3.71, 3.83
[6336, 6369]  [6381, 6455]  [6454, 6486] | 0.8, 3.82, 3.89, 3.86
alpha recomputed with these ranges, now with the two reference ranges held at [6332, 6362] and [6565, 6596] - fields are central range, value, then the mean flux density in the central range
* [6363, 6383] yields -0.02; 3.94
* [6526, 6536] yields 0.02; 3.76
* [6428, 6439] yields 0.14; 3.37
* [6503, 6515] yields -0.08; 4.14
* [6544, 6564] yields 0.01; 3.81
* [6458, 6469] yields -0.03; 3.95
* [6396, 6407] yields 0.03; 3.76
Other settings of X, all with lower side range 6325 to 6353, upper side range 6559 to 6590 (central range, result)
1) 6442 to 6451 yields -0.10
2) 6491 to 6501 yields -0.94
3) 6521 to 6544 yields -1.18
